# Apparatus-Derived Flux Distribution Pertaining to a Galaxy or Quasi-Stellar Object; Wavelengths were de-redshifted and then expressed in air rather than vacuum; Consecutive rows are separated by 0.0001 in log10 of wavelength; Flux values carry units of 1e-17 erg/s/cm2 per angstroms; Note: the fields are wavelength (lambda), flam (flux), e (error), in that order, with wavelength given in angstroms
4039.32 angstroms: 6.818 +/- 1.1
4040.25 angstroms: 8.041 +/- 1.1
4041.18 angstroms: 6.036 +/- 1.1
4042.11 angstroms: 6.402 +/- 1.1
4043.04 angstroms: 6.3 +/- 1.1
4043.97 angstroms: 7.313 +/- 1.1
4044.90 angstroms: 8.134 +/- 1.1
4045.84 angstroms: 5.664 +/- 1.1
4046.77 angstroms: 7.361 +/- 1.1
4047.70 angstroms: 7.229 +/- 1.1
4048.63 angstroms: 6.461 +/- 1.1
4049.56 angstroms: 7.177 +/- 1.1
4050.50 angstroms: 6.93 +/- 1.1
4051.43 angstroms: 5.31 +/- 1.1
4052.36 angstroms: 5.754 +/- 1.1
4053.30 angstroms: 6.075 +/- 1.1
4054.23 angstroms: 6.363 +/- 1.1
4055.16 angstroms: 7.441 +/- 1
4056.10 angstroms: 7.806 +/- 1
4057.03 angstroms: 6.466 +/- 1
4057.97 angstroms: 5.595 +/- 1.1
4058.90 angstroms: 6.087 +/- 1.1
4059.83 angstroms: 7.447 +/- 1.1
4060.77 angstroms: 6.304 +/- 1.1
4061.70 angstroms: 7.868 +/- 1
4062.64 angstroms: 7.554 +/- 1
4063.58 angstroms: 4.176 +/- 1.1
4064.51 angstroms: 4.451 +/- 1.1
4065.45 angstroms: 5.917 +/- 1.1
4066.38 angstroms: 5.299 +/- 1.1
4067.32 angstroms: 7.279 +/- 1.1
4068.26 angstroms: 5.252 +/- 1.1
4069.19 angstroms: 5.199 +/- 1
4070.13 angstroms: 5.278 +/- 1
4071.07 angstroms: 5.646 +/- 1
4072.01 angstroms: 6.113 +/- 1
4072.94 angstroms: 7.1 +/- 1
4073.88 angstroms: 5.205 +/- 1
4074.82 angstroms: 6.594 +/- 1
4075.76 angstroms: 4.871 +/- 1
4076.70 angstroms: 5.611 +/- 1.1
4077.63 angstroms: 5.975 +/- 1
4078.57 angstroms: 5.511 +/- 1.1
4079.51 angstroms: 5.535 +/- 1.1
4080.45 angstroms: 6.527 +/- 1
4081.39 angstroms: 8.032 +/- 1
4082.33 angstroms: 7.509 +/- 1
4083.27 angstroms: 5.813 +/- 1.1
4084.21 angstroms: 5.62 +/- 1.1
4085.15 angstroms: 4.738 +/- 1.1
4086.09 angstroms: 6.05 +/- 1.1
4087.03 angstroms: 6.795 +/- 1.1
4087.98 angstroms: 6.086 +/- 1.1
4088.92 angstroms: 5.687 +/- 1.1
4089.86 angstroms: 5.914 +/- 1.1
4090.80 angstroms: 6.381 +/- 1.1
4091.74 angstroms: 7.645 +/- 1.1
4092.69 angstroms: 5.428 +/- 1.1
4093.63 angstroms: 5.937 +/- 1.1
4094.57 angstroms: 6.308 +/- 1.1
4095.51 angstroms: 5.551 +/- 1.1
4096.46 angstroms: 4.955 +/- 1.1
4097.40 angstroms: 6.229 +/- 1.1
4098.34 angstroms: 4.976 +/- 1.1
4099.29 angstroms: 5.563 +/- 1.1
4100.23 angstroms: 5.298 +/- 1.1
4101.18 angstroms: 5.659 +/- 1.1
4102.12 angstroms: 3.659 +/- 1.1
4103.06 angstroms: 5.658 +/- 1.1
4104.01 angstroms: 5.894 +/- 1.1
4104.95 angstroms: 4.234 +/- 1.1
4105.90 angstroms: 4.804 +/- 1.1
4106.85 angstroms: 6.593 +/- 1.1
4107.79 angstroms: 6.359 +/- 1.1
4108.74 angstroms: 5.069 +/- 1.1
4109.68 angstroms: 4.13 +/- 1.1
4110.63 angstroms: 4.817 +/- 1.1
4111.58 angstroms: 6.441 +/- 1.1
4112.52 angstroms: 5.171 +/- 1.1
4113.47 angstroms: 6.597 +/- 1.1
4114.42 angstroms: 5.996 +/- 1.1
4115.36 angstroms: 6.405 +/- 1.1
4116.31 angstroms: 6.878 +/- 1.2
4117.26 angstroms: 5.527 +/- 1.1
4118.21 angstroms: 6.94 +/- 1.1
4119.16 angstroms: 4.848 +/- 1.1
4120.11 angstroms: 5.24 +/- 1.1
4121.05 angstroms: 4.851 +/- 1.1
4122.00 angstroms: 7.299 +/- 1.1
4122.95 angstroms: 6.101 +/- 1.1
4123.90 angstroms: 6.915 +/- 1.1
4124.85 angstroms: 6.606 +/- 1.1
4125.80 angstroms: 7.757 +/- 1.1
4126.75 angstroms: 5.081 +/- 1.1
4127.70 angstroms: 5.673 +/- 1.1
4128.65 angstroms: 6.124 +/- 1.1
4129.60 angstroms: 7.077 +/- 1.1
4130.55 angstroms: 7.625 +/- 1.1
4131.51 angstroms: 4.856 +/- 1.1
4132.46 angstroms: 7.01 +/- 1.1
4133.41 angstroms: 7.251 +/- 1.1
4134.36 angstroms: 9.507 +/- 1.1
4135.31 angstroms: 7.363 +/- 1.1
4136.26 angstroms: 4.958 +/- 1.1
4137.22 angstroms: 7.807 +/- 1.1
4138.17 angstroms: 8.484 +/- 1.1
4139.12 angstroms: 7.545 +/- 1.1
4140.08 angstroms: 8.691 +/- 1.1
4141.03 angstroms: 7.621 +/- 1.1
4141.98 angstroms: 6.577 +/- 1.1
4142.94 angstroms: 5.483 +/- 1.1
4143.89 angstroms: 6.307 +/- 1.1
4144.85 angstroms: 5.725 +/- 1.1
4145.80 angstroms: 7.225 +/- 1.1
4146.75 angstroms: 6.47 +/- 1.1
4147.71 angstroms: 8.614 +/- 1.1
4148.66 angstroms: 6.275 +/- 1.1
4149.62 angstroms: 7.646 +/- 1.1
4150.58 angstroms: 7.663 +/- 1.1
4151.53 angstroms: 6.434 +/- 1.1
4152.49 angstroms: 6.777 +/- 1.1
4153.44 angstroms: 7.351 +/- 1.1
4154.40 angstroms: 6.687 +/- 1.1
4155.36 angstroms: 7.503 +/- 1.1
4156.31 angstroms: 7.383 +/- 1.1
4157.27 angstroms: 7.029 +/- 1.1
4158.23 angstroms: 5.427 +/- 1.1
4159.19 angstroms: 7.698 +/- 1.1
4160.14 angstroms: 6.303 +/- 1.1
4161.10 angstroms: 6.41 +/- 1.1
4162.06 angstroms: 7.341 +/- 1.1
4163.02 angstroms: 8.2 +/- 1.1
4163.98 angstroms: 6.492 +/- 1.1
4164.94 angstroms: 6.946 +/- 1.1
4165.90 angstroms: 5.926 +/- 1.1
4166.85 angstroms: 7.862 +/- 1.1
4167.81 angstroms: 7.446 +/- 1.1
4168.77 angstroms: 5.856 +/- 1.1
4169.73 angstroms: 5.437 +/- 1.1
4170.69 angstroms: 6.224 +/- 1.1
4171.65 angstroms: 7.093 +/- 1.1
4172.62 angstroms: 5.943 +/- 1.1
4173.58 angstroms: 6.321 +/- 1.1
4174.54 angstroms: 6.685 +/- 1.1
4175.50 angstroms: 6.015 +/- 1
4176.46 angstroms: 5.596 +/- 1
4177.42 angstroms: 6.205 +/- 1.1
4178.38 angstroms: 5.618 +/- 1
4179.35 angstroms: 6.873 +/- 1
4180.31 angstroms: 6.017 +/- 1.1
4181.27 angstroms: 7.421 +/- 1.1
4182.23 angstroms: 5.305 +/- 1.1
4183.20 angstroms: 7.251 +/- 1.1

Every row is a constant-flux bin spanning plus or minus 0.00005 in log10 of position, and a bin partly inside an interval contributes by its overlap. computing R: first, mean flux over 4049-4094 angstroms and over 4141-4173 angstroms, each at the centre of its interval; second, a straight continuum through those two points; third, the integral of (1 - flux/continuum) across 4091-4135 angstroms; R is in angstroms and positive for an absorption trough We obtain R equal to 3.4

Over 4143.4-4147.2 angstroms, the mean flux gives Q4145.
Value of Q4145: 6.44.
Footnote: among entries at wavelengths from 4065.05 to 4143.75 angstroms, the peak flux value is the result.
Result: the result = 9.507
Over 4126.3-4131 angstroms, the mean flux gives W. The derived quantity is 6.32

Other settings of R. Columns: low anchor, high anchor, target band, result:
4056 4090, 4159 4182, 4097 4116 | 2.3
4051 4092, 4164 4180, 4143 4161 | -1.6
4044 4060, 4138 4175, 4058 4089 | 3.1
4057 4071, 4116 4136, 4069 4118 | 3.2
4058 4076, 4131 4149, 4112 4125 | 1.3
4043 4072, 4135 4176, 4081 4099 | 1.2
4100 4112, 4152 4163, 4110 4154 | -3.7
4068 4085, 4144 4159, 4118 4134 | 0.7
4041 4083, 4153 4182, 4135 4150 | -1.1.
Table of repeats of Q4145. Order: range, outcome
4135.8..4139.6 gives 7.2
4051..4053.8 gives 5.73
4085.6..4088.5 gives 6.28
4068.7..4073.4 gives 5.87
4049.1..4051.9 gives 6.47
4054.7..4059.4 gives 6.69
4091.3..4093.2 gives 6.49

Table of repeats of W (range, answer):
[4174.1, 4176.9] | 6.1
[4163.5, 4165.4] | 6.71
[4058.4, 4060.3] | 6.77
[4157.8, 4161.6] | 6.48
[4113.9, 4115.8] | 6.22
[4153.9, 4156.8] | 7.18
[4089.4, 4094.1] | 6.26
